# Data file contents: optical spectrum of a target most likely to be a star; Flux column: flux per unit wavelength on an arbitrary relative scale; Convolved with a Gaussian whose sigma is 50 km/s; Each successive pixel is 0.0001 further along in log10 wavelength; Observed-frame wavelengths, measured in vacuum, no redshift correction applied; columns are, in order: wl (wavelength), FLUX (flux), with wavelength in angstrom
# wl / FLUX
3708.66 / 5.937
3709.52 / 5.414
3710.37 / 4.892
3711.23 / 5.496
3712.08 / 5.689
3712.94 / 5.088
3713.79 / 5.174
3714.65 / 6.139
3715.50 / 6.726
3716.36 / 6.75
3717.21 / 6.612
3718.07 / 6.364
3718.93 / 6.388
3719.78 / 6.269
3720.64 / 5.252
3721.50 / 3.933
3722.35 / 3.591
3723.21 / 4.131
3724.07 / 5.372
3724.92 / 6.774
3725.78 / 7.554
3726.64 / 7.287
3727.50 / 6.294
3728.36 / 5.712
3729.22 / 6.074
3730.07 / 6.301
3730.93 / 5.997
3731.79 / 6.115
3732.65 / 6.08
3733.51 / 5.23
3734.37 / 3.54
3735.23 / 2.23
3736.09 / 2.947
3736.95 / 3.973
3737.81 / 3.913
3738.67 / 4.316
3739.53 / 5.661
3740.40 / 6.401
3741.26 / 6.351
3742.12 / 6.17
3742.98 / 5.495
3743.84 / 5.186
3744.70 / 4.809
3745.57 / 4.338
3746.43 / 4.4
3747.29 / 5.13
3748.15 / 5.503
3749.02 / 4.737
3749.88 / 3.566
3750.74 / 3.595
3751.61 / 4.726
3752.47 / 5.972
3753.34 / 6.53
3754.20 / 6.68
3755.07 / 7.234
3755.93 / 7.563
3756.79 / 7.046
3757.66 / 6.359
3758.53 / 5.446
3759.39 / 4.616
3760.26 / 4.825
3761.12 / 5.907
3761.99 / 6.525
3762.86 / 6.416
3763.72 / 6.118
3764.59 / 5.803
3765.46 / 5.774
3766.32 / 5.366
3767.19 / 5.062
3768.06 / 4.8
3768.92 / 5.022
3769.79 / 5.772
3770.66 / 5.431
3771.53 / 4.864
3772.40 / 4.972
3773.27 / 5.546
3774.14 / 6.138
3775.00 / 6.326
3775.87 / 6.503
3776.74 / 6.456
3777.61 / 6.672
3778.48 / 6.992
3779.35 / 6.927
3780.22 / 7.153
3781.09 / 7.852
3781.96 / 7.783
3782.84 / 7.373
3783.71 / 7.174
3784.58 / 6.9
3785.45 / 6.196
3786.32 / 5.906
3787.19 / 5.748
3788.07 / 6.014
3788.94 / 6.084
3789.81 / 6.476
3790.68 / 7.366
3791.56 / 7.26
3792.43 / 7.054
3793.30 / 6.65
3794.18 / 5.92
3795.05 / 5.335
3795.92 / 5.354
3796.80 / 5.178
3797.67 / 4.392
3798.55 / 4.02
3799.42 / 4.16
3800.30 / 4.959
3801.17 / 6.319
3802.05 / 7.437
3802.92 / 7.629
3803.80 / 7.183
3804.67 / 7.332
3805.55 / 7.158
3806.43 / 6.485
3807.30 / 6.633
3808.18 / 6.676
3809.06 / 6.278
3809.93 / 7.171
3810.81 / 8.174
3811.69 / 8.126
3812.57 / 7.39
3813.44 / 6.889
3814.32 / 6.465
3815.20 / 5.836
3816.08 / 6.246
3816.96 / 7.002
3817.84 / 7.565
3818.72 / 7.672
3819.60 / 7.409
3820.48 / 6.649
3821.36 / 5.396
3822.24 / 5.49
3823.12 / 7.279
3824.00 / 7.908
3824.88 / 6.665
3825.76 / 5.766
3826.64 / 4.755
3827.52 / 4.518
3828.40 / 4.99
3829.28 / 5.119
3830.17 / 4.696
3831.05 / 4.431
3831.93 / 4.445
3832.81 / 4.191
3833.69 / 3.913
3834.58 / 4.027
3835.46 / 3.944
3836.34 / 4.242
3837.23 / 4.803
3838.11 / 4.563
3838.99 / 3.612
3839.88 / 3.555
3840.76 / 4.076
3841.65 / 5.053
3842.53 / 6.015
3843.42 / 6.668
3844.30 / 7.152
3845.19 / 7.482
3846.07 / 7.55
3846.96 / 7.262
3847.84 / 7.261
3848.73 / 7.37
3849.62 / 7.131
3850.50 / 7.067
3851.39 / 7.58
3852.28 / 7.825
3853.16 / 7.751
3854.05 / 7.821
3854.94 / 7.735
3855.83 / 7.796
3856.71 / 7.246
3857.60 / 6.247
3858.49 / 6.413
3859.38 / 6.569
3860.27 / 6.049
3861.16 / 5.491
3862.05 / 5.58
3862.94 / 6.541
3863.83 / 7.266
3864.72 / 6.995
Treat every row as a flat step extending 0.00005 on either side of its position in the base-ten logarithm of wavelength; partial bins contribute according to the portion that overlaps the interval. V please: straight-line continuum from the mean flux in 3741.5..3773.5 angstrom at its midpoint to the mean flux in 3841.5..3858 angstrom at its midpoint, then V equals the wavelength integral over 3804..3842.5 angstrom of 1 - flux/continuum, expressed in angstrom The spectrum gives 4.81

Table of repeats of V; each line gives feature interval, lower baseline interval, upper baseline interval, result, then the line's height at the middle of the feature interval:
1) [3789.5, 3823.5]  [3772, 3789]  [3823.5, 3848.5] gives -3.1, 5.98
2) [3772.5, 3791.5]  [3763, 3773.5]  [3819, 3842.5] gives -4.6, 5.34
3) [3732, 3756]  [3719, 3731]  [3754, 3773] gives 3.0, 5.78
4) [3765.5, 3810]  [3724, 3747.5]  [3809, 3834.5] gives -3.0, 5.81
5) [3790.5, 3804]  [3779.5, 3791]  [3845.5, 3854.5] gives 1.8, 6.9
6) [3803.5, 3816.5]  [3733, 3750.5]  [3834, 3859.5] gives -2.8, 5.71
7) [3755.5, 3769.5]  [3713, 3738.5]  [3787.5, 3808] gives 0.1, 5.83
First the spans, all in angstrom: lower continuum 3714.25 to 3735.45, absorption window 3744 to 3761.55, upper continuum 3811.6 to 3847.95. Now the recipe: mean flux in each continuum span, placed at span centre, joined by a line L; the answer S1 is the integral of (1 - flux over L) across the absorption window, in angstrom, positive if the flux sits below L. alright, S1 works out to 0.9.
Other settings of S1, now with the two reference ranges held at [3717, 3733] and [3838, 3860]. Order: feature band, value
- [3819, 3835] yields 2.6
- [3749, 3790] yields 0.8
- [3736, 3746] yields 1.6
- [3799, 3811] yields -0.6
